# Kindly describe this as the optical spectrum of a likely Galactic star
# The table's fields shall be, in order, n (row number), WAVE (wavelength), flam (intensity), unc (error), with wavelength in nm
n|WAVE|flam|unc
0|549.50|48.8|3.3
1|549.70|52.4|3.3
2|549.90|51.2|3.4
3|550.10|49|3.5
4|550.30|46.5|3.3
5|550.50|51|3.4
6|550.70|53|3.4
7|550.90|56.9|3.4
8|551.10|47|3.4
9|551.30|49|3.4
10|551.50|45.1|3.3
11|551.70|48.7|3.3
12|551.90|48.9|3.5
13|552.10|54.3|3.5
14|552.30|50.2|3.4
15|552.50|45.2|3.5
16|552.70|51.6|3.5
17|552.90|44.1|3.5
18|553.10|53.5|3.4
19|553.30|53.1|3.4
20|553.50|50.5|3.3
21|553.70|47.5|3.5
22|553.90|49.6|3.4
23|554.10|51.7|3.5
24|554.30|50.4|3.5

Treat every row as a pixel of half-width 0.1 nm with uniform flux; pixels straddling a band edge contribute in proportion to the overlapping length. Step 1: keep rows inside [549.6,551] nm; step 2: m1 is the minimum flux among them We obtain 46.5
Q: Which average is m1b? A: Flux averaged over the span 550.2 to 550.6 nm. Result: 48.7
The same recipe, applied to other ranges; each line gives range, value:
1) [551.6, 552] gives 48.8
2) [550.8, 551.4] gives 51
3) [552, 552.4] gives 52.2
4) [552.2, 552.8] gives 49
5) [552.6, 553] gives 47.9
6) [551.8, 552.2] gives 51.6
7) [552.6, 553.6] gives 50.6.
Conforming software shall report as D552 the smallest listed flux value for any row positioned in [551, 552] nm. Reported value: 45.1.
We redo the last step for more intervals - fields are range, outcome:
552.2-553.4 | 44.1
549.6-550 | 51.2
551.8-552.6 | 45.2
